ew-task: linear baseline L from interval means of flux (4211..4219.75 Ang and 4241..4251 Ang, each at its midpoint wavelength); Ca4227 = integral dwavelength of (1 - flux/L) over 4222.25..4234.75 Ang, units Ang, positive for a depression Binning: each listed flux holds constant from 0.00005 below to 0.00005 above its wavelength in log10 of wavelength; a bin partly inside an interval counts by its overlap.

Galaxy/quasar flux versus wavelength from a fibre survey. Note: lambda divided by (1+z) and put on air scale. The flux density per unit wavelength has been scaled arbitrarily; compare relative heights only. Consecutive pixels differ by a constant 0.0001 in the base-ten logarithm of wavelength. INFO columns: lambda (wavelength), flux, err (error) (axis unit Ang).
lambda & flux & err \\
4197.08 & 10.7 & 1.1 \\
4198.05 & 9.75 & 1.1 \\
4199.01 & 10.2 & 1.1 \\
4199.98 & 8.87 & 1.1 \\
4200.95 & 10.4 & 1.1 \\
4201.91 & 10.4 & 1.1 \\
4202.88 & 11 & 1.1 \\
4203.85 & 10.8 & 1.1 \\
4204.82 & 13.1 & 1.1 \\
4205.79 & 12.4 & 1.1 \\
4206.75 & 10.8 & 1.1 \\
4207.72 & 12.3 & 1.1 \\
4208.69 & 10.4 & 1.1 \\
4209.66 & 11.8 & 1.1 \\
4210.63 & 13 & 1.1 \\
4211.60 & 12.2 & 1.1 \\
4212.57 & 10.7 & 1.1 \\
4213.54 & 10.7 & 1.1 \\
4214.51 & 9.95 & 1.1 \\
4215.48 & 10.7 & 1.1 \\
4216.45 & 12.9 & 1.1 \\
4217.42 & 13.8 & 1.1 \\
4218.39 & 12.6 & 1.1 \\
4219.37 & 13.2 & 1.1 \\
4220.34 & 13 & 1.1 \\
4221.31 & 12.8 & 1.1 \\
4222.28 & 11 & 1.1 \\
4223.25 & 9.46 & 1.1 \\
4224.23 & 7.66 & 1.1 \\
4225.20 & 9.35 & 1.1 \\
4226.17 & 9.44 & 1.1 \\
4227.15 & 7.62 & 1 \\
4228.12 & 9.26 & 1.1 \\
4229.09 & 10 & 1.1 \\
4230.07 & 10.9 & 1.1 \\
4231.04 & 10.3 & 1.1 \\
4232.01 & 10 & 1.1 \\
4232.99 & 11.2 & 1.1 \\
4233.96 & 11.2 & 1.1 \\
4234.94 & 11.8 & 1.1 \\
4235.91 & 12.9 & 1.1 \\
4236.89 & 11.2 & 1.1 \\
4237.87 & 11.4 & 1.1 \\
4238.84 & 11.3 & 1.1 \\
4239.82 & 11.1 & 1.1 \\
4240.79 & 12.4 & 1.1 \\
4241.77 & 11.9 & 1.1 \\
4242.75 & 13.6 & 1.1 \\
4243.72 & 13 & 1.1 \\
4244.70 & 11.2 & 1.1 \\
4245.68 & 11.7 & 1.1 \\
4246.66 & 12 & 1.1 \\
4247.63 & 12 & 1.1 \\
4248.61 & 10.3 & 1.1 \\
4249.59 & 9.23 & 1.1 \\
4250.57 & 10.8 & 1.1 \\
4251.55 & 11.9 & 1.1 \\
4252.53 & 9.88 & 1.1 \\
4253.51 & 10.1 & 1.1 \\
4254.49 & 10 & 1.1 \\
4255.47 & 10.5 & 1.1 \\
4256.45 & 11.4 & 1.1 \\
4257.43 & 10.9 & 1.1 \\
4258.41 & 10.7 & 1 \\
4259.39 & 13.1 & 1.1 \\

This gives 2.06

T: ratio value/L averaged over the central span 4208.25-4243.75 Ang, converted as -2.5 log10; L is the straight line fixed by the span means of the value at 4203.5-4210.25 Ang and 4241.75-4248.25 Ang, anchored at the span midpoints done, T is 0.07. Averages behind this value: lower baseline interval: 11.7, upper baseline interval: 12.2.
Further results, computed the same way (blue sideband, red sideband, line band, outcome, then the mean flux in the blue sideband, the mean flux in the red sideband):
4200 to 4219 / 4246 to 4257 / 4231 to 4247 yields -0.07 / 11.5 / 10.8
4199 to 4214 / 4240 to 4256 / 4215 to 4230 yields 0.04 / 11.2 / 11.3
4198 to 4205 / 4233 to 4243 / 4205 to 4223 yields -0.09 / 10.5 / 11.8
